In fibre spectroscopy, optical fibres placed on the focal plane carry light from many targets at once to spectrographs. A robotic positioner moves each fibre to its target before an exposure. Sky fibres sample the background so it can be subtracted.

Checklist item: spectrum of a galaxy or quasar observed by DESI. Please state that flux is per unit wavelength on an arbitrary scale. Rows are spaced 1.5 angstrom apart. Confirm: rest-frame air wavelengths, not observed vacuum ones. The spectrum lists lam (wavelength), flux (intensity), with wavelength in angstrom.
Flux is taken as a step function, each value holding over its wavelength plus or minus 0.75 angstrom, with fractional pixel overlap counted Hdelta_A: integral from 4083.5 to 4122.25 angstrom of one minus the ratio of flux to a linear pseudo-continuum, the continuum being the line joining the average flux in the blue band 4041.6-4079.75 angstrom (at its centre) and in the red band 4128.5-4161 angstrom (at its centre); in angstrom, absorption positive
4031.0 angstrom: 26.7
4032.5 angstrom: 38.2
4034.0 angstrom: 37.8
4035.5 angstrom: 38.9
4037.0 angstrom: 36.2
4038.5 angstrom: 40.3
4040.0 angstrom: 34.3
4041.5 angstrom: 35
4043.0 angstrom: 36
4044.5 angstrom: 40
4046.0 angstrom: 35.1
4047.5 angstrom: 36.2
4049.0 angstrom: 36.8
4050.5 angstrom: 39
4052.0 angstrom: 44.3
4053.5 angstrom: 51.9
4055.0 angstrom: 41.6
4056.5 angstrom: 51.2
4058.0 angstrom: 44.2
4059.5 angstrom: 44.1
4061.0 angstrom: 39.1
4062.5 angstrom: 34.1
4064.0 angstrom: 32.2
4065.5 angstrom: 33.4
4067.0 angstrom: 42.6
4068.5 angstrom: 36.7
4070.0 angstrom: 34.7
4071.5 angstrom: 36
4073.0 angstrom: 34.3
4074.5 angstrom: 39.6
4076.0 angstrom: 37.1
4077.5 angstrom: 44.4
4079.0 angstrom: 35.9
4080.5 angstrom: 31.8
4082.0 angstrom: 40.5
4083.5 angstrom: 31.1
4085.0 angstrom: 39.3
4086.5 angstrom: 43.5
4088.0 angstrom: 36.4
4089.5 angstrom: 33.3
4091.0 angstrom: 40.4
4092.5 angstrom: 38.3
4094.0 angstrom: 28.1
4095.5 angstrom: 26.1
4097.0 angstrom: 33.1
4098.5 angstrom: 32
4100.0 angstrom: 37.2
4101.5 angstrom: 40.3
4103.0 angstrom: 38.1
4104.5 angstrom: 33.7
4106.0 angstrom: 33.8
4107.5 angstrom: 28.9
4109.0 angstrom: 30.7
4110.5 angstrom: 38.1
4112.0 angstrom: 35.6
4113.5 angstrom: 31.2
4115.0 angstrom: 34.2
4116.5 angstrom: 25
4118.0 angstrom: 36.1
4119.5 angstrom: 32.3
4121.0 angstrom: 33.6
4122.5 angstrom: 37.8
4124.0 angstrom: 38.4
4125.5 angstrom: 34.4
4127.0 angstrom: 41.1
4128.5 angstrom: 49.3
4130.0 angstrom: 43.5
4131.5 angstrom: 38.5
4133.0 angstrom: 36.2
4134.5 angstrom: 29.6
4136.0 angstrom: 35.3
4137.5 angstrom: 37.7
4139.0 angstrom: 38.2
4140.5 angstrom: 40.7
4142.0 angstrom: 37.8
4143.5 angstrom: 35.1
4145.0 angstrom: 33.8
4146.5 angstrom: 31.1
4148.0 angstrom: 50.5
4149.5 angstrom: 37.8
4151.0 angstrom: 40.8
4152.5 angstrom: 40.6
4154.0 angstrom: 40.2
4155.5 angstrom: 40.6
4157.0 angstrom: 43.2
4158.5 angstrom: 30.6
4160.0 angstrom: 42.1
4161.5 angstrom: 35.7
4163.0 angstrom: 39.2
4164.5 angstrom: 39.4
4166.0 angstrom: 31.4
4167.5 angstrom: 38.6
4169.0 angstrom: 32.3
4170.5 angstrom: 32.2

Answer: 4.5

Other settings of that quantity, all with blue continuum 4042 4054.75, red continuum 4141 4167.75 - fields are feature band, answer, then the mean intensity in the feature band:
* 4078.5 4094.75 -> 1.3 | 36.2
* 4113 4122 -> 1.5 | 32.2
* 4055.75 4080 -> 0.6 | 38.7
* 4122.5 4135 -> -0.1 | 39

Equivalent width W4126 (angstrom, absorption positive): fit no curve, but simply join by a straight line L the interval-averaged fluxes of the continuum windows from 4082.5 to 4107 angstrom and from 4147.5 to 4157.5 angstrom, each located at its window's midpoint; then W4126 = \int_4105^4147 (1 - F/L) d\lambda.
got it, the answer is 3.37 angstrom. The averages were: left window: 35.3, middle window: 35.7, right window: 41.7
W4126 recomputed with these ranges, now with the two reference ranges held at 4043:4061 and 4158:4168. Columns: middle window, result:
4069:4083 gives 1.3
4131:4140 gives 0.5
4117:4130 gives 0.2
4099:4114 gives 1.8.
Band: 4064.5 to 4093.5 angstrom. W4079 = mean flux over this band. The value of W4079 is 37.2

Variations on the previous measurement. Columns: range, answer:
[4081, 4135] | 35.6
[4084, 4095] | 36.7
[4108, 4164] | 37.2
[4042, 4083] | 38.9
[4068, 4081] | 36.8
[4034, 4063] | 39.9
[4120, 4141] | 38.1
